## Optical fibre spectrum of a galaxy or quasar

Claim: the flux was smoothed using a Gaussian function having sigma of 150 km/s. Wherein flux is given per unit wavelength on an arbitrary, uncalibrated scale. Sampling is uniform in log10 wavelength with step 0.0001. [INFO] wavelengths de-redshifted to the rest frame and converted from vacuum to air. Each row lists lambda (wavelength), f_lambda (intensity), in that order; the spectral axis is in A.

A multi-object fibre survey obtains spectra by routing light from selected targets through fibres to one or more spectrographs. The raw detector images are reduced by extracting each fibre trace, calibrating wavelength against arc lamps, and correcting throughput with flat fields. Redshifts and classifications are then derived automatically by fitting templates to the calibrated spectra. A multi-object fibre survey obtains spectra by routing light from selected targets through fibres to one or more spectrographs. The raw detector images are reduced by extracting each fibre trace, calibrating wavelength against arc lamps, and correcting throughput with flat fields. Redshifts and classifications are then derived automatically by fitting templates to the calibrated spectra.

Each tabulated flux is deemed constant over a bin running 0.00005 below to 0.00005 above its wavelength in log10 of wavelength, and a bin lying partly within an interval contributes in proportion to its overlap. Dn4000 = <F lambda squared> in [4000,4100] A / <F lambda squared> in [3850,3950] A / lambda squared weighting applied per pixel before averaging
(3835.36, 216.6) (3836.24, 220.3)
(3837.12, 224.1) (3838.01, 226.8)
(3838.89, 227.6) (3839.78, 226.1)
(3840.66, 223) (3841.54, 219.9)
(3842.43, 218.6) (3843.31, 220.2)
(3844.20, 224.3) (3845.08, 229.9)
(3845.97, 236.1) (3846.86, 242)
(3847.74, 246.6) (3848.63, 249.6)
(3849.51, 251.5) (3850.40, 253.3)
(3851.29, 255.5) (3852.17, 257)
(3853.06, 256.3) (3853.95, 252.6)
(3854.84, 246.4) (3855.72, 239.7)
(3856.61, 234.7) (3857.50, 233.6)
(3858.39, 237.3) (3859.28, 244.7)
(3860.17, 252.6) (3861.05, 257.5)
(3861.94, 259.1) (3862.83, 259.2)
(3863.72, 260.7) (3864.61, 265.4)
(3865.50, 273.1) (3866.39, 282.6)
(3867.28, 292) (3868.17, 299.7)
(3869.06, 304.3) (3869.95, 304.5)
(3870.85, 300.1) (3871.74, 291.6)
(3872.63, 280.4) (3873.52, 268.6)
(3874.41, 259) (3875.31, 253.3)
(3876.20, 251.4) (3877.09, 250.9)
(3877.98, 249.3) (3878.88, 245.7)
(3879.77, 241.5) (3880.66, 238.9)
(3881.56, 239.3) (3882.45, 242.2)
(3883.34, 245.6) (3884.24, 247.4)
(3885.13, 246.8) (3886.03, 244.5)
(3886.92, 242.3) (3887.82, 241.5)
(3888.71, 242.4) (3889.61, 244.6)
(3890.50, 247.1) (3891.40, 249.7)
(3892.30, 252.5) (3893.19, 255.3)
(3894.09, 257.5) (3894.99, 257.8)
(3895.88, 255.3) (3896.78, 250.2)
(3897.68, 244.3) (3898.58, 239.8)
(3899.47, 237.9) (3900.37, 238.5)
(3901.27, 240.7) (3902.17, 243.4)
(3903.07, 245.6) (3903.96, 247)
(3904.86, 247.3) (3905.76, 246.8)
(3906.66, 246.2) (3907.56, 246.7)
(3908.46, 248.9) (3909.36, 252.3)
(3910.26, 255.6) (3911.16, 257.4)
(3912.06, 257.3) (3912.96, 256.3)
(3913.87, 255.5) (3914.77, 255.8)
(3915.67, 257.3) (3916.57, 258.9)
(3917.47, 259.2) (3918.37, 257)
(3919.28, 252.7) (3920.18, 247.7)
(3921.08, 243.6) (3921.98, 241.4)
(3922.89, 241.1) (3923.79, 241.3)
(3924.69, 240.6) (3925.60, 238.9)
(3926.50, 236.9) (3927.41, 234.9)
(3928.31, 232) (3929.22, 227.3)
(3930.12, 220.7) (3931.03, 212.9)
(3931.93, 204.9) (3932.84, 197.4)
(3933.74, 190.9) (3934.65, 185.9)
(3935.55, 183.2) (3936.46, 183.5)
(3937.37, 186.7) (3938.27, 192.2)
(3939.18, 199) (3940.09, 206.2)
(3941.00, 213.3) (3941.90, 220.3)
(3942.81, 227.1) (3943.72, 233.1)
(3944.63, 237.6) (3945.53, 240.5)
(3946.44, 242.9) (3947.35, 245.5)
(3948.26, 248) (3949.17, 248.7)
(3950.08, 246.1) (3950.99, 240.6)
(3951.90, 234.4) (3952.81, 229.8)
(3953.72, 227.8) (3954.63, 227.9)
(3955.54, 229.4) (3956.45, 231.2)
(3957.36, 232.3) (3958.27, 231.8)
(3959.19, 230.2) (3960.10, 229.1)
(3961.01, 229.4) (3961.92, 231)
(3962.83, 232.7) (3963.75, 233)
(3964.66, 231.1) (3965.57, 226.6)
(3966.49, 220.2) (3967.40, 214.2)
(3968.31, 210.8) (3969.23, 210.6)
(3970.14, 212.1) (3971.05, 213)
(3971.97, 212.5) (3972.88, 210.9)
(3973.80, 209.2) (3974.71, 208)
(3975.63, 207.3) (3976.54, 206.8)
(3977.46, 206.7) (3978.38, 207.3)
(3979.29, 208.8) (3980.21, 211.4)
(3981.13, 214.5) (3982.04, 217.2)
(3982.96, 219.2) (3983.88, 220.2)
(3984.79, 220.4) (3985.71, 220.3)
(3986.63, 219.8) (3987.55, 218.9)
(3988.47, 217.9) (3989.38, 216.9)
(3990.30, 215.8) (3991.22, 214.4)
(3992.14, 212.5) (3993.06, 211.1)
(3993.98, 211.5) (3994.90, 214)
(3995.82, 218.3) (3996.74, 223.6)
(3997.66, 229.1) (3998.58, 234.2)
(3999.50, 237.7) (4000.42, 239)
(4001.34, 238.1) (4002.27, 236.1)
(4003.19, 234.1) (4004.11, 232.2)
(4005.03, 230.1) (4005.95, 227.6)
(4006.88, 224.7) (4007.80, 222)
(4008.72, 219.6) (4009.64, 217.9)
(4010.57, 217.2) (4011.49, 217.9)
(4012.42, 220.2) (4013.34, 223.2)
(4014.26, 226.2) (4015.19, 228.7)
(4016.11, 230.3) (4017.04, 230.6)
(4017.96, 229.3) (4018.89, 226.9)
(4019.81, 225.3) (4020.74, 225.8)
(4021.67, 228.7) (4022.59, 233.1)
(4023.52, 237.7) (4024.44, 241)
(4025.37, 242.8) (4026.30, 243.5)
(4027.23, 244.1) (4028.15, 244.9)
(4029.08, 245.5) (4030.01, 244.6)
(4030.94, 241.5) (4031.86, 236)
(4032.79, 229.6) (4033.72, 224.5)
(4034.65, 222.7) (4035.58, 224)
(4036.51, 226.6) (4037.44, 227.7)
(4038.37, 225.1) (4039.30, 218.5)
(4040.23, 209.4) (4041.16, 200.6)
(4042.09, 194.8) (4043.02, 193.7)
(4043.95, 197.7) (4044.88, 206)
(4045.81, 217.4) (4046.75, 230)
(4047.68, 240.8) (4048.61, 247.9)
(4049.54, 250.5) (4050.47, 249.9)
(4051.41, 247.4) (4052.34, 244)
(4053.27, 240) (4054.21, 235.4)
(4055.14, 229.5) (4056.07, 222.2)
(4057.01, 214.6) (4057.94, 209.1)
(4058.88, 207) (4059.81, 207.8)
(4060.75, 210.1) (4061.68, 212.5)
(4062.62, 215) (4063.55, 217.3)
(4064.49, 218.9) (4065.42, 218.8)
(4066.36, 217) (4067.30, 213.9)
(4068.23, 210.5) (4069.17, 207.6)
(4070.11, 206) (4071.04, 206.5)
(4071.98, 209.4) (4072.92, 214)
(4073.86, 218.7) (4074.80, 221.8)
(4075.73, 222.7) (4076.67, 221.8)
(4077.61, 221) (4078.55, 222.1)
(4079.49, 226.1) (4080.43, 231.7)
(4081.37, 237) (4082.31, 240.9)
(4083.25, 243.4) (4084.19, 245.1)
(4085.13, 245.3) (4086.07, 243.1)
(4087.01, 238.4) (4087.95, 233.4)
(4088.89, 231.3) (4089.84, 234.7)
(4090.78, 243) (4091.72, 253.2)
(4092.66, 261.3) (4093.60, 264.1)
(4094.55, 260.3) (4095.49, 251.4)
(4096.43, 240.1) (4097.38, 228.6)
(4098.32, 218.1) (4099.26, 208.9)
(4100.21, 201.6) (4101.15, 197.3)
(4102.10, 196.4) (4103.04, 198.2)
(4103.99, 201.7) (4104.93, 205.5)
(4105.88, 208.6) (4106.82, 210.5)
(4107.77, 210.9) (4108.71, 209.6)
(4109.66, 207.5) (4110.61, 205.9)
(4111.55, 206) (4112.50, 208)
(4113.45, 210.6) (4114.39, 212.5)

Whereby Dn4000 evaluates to 1.0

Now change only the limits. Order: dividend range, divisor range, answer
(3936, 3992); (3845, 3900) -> 0.91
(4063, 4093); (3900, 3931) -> 1.00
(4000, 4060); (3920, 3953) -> 1.07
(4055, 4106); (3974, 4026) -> 1.04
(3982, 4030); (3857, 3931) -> 0.95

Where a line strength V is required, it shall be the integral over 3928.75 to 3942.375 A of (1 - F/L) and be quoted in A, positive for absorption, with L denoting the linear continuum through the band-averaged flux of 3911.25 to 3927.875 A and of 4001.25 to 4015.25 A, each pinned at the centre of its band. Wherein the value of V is 2.4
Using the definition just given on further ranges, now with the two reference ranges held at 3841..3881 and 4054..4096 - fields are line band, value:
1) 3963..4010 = 3.8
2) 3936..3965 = 1.9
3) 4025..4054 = 0.3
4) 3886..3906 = 0.3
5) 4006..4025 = 0.7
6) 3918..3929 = 0.2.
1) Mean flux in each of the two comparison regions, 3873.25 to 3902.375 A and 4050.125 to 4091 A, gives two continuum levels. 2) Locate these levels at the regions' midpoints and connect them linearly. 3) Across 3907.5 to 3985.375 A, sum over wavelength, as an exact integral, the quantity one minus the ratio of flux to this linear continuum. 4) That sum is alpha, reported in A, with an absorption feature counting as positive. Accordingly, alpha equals 4.2 A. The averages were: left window 247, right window 225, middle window 227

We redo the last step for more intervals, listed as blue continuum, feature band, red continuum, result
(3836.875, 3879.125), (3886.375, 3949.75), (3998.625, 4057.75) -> 2.0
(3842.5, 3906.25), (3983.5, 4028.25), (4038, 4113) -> 1.2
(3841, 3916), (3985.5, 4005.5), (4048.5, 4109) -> 1.0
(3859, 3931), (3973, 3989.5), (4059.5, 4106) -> 1.8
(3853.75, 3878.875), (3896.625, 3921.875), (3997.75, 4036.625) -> 0.5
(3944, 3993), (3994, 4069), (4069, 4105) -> -0.2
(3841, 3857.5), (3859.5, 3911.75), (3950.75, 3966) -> -4.1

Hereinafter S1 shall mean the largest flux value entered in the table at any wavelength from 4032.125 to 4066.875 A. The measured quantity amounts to 250.5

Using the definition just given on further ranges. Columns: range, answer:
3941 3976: 248.7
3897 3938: 259.2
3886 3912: 257.8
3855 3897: 304.5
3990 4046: 245.5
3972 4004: 239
